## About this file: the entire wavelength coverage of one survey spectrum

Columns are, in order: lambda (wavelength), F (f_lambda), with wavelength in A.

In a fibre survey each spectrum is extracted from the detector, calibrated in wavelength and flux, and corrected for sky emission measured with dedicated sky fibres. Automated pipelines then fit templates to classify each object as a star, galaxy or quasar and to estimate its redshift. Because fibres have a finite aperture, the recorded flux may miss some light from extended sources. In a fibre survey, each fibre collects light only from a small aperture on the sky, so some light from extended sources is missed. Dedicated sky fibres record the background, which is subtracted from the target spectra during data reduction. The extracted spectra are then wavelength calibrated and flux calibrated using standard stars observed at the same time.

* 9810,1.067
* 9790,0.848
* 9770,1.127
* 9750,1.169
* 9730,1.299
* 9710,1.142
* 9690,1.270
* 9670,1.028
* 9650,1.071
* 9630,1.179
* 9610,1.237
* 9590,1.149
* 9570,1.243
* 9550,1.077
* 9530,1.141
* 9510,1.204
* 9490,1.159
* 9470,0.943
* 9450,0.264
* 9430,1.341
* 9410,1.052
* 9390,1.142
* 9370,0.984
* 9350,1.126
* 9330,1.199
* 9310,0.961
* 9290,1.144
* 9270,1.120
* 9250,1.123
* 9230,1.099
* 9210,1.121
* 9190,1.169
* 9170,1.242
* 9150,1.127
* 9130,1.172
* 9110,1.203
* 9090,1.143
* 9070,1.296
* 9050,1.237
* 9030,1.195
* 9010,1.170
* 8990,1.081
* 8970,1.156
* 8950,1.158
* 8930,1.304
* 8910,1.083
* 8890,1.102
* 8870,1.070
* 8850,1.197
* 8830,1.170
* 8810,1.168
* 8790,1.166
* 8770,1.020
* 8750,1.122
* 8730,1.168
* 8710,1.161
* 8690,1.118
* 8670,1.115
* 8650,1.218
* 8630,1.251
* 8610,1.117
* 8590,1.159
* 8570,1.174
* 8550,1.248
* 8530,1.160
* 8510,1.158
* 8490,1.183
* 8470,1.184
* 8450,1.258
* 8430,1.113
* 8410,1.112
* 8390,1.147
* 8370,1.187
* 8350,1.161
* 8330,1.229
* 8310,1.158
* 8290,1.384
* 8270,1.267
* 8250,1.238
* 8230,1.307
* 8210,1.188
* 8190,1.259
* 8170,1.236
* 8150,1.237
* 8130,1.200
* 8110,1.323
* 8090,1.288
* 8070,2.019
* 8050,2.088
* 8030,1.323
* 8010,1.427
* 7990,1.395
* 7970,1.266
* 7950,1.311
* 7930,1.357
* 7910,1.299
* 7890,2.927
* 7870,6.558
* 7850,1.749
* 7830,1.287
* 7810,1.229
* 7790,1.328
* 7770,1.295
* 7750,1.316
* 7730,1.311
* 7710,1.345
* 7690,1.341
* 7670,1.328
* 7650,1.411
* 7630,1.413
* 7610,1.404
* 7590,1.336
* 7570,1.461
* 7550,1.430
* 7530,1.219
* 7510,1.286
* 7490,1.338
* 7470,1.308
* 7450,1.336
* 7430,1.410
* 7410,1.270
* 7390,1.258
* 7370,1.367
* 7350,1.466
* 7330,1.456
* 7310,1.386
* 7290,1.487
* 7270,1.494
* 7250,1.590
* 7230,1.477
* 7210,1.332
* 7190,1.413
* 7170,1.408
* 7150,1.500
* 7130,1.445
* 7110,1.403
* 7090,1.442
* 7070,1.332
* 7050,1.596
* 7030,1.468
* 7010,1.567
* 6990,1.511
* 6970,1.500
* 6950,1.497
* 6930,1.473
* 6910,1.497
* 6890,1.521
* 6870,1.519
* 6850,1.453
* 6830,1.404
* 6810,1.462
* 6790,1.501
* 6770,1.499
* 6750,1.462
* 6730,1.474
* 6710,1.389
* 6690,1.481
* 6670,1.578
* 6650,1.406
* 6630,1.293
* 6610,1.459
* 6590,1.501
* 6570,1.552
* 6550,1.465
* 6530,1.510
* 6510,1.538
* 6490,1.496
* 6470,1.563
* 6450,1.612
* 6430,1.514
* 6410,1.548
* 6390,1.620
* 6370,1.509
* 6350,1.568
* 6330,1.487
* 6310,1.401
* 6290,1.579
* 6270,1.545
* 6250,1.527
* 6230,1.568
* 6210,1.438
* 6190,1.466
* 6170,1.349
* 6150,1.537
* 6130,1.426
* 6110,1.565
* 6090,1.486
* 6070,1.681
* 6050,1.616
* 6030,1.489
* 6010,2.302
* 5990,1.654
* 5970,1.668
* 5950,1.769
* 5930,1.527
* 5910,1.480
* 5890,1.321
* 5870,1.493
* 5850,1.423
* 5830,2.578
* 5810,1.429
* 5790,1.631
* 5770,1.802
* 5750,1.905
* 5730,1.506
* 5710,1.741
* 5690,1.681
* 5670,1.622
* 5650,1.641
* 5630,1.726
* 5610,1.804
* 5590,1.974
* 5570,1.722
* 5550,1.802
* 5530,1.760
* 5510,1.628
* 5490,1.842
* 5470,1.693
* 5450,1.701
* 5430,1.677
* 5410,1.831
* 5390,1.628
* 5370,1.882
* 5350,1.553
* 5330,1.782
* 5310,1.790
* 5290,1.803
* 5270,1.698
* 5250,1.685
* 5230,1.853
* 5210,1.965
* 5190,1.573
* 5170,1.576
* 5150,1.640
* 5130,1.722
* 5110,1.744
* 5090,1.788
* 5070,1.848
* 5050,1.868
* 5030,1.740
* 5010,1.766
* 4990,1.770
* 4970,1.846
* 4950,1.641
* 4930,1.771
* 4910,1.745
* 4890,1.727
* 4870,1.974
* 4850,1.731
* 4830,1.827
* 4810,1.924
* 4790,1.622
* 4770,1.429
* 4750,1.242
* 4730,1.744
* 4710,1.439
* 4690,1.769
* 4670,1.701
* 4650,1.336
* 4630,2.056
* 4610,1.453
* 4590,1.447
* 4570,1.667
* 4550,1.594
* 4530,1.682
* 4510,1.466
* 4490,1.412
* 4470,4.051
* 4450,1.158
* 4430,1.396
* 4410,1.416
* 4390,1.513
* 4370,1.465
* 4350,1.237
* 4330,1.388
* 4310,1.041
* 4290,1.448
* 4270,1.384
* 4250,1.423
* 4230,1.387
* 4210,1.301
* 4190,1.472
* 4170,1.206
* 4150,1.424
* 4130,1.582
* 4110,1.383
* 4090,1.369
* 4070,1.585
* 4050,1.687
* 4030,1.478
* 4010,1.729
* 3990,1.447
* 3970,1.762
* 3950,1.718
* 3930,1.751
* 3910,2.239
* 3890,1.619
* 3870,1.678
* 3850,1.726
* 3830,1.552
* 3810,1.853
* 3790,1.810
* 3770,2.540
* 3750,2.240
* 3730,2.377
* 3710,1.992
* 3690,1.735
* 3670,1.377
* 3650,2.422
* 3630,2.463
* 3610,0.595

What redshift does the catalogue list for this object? 0.20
